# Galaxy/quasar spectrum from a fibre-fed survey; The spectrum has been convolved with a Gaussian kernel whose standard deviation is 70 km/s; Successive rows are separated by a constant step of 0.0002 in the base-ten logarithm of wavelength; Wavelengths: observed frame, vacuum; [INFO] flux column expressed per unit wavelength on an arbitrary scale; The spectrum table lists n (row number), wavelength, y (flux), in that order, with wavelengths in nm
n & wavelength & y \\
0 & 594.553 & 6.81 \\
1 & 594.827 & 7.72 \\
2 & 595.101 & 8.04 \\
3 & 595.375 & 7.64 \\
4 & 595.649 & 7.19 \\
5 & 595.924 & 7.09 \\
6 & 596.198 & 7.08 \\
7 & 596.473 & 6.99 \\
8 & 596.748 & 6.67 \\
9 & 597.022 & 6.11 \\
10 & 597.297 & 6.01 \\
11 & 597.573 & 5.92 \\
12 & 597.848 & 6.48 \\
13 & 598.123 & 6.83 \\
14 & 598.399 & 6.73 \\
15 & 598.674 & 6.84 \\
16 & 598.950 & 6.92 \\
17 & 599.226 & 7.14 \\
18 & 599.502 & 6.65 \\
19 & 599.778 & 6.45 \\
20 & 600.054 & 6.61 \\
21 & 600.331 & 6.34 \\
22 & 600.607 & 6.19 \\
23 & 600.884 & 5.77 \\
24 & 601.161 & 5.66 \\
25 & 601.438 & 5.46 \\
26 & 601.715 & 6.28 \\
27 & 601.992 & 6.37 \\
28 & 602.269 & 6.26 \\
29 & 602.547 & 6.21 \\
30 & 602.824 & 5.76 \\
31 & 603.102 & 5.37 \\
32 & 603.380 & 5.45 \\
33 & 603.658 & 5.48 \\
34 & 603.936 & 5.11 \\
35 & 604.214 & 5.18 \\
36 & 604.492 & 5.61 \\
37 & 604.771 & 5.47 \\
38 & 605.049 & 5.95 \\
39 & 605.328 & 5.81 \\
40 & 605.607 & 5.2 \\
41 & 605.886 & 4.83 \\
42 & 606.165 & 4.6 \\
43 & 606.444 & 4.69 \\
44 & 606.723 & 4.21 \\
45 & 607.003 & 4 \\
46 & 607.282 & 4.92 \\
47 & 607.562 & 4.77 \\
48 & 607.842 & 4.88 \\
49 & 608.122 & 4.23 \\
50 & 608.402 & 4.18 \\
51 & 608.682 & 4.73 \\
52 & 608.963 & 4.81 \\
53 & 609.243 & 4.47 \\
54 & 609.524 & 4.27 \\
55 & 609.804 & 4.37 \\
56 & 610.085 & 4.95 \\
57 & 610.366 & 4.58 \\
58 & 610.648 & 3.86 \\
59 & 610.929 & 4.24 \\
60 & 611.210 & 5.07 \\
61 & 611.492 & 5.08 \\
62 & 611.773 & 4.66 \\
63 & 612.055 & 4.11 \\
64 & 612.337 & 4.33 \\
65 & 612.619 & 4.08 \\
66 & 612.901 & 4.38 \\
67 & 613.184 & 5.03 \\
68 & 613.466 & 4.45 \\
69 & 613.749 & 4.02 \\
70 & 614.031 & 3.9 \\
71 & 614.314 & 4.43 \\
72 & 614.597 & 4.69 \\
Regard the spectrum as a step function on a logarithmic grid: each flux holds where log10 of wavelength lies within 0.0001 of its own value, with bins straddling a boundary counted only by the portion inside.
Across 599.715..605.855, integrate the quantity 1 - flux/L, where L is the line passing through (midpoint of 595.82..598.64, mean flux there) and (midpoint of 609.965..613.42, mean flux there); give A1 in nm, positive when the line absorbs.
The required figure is 0.01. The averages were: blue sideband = 6.6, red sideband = 4.53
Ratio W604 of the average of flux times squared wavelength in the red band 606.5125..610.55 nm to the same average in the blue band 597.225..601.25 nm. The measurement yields 0.7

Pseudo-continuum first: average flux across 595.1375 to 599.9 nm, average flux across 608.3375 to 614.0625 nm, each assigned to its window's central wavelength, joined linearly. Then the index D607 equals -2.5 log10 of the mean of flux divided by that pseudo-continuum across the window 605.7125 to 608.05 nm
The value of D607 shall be 0.130 mag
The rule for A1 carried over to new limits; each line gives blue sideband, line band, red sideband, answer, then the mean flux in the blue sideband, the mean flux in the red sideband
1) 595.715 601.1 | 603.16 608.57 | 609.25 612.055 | 0.362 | 6.56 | 4.54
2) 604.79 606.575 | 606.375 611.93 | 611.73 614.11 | 0.264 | 5.2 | 4.33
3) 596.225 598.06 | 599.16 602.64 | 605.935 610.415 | -0.275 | 6.43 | 4.55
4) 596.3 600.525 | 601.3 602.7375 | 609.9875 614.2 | -0.022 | 6.58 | 4.44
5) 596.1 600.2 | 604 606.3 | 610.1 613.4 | 0.088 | 6.62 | 4.51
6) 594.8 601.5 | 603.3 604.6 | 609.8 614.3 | 0.085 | 6.66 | 4.45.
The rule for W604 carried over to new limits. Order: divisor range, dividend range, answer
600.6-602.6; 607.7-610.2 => 0.77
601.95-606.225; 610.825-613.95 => 0.83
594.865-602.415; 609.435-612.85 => 0.71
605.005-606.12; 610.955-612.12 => 0.90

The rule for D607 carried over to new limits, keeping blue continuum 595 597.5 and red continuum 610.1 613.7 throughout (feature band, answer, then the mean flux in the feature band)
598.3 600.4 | -0.04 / 6.72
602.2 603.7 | 0.03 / 5.75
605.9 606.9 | 0.18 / 4.52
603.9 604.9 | 0.06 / 5.36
